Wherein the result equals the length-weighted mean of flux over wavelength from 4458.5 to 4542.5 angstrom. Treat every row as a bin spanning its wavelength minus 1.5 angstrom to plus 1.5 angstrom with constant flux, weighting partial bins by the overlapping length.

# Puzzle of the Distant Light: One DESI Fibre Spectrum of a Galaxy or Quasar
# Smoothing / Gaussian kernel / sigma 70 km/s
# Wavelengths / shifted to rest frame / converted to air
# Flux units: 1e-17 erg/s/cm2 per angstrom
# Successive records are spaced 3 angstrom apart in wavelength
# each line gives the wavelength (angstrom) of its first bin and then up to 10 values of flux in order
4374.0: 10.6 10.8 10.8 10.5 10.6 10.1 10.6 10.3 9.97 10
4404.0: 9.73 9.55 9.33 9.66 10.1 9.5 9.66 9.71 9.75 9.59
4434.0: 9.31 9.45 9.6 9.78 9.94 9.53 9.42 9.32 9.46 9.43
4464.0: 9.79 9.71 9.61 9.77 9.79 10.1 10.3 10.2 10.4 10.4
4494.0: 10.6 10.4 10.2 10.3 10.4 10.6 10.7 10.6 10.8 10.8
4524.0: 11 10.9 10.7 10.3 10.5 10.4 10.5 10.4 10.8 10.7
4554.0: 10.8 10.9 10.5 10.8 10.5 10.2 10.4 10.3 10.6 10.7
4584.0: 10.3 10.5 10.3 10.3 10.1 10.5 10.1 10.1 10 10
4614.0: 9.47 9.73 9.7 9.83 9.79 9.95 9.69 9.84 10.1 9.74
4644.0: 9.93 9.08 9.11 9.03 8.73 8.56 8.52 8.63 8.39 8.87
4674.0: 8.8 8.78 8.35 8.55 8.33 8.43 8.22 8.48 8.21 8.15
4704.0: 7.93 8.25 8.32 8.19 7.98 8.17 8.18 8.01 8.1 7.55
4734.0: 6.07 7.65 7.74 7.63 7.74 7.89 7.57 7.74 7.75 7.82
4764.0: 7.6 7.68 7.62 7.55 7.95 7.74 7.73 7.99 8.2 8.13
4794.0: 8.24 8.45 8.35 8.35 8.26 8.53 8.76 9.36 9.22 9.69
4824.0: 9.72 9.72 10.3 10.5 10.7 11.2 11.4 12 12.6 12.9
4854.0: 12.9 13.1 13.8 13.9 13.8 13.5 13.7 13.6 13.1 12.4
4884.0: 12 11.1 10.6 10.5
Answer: 10.3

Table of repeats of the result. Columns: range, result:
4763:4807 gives 7.99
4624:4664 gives 9.39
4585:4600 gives 10.3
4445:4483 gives 9.69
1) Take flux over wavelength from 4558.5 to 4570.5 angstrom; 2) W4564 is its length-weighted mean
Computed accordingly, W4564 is 10.5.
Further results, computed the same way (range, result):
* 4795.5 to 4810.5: 8.39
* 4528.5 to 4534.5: 10.5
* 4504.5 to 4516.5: 10.6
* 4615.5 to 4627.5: 9.76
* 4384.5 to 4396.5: 10.4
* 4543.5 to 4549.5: 10.6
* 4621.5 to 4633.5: 9.81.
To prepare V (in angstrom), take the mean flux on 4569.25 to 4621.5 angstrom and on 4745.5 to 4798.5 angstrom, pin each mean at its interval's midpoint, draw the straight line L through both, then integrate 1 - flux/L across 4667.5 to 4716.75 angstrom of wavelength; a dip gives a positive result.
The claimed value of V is 3.0 angstrom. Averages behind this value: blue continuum 10.2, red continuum 7.86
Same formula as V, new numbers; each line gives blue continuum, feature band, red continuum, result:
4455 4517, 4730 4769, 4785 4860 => 9.7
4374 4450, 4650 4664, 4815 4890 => 2.9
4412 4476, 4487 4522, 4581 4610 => -2.2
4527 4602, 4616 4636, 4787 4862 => 1.2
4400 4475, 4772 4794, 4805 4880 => 6.4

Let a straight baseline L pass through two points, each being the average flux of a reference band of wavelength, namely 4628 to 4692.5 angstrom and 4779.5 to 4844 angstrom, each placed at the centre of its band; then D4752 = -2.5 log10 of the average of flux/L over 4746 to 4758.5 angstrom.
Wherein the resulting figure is 0.18 mag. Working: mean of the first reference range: 8.99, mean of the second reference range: 9.18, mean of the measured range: 7.74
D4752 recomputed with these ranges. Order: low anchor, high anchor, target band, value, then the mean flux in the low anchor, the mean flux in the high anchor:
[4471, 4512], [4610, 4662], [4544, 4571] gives -0.07 mag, 10.3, 9.51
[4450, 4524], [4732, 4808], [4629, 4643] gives -0.11 mag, 10.1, 7.82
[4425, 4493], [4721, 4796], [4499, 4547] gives -0.14 mag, 9.76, 7.76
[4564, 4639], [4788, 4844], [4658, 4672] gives 0.15 mag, 10.1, 9.37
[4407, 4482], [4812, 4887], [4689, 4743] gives 0.36 mag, 9.65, 11.8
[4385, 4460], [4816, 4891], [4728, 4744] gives 0.46 mag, 9.75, 11.9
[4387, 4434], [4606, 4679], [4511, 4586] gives -0.11 mag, 9.83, 9.34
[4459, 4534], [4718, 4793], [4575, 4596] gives -0.11 mag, 10.3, 7.75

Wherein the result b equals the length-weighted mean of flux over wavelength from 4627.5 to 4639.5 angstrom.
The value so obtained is 9.89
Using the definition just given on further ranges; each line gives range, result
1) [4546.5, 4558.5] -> 10.8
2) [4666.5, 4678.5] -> 8.71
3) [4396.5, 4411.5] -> 9.72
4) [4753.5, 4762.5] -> 7.77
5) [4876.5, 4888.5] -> 12.2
